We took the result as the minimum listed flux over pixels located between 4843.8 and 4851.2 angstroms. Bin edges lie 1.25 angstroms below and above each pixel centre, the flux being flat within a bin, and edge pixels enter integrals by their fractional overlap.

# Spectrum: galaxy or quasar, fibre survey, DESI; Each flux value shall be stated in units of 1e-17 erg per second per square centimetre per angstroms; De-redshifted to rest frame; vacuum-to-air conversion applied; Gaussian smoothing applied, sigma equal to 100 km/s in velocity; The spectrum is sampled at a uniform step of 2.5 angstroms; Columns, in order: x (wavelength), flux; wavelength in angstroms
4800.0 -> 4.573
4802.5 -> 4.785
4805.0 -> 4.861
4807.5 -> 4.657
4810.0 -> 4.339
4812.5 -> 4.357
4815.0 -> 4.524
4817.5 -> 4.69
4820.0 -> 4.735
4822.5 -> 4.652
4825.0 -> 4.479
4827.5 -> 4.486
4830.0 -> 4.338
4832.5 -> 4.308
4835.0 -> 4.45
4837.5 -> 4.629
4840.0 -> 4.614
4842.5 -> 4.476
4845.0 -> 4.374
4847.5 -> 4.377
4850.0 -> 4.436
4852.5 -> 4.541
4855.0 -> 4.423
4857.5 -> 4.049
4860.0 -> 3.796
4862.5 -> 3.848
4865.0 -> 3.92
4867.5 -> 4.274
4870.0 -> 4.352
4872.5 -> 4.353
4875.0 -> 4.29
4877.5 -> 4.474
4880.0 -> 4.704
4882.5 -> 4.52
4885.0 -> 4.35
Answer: 4.374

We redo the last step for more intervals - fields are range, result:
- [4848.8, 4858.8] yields 4.049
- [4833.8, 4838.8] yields 4.45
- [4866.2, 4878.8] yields 4.274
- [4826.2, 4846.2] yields 4.308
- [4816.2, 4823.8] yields 4.652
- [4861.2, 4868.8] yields 3.848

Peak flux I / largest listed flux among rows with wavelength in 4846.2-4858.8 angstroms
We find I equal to 4.541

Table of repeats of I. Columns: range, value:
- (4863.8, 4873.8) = 4.353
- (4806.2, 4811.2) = 4.657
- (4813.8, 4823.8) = 4.735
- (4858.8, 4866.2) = 3.92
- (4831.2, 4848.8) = 4.629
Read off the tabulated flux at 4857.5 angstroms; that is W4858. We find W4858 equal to 4.049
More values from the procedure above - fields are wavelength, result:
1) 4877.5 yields 4.474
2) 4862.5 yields 3.848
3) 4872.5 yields 4.353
